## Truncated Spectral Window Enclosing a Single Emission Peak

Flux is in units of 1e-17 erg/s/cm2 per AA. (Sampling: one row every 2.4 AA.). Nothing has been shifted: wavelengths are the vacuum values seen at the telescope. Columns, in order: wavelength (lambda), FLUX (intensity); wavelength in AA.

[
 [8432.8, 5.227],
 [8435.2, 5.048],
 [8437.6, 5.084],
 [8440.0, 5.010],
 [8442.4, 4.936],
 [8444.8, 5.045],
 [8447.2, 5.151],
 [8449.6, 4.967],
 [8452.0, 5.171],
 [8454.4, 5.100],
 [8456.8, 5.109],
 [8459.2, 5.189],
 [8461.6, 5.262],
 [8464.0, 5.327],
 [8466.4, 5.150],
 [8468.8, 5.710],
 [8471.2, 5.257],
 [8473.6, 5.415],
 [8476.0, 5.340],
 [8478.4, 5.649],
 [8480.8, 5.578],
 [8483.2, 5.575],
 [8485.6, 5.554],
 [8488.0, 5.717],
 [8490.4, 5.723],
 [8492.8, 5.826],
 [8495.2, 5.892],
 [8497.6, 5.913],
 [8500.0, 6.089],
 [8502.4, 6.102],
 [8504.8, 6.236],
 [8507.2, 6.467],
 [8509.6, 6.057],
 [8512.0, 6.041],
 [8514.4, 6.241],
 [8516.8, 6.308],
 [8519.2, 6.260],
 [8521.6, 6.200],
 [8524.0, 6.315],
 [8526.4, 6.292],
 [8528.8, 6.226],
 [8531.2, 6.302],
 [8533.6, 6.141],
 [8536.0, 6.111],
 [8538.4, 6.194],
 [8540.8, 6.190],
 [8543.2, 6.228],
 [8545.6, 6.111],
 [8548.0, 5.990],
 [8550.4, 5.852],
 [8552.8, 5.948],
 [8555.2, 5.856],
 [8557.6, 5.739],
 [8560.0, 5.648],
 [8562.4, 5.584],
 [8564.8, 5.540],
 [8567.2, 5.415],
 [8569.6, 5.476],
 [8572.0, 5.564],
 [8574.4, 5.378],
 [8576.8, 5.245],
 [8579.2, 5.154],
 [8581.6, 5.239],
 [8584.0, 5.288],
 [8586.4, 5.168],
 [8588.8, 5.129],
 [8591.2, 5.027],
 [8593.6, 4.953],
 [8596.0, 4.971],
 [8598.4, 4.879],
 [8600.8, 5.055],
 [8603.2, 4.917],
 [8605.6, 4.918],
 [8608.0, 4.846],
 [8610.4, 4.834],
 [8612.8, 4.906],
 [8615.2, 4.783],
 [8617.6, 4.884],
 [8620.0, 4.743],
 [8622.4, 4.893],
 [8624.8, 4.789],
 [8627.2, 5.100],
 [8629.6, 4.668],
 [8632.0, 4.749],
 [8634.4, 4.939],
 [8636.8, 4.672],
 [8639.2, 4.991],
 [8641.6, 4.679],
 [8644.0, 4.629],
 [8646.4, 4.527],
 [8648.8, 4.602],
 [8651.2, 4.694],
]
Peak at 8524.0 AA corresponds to Mg II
